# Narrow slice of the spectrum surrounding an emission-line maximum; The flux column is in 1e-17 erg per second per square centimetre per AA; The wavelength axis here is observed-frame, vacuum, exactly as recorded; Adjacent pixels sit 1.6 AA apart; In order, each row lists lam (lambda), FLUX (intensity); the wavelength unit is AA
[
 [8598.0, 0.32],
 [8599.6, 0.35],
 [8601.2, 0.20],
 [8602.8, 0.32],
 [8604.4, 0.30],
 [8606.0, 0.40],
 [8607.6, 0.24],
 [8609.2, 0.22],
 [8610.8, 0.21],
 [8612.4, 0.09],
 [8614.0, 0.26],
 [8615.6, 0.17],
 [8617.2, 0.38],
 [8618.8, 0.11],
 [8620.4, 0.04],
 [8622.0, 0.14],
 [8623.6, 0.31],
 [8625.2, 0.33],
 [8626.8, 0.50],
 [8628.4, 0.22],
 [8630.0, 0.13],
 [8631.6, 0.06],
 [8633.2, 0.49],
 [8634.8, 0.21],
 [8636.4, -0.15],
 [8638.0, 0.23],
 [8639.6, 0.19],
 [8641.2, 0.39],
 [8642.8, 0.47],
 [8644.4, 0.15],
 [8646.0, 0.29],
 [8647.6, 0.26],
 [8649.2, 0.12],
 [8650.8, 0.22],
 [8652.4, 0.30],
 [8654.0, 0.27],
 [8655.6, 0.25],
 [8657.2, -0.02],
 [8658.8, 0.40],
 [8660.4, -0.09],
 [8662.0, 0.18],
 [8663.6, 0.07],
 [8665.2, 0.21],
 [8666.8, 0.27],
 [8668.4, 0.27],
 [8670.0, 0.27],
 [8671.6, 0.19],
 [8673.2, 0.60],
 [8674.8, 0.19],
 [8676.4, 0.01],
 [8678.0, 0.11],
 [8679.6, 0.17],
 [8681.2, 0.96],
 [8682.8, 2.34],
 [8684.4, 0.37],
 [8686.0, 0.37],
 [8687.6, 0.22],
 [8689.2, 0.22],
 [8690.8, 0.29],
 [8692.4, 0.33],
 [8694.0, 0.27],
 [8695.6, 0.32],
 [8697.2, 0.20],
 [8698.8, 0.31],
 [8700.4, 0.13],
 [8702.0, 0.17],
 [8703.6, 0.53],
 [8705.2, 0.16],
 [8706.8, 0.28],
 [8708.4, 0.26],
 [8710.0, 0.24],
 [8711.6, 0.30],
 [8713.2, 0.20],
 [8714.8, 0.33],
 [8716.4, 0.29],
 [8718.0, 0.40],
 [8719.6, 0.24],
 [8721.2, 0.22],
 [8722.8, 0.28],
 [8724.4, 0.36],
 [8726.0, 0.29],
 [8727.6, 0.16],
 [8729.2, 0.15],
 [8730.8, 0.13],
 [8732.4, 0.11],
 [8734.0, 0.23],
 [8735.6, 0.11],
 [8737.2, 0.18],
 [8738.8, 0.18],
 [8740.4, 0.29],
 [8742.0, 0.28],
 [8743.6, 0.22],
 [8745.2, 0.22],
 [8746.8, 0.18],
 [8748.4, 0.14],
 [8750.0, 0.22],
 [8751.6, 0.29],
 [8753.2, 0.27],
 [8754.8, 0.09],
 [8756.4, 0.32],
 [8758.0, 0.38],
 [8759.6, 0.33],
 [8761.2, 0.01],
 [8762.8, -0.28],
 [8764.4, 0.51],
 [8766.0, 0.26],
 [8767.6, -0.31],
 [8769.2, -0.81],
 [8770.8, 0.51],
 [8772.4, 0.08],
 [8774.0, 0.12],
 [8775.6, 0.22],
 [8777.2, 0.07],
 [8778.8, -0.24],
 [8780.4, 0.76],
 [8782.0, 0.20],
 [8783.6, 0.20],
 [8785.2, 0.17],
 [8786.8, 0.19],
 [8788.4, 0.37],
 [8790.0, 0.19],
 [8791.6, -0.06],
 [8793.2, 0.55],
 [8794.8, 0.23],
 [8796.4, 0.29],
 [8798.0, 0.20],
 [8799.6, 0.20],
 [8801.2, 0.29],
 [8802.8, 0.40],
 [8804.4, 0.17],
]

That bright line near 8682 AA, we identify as [O III] 5007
